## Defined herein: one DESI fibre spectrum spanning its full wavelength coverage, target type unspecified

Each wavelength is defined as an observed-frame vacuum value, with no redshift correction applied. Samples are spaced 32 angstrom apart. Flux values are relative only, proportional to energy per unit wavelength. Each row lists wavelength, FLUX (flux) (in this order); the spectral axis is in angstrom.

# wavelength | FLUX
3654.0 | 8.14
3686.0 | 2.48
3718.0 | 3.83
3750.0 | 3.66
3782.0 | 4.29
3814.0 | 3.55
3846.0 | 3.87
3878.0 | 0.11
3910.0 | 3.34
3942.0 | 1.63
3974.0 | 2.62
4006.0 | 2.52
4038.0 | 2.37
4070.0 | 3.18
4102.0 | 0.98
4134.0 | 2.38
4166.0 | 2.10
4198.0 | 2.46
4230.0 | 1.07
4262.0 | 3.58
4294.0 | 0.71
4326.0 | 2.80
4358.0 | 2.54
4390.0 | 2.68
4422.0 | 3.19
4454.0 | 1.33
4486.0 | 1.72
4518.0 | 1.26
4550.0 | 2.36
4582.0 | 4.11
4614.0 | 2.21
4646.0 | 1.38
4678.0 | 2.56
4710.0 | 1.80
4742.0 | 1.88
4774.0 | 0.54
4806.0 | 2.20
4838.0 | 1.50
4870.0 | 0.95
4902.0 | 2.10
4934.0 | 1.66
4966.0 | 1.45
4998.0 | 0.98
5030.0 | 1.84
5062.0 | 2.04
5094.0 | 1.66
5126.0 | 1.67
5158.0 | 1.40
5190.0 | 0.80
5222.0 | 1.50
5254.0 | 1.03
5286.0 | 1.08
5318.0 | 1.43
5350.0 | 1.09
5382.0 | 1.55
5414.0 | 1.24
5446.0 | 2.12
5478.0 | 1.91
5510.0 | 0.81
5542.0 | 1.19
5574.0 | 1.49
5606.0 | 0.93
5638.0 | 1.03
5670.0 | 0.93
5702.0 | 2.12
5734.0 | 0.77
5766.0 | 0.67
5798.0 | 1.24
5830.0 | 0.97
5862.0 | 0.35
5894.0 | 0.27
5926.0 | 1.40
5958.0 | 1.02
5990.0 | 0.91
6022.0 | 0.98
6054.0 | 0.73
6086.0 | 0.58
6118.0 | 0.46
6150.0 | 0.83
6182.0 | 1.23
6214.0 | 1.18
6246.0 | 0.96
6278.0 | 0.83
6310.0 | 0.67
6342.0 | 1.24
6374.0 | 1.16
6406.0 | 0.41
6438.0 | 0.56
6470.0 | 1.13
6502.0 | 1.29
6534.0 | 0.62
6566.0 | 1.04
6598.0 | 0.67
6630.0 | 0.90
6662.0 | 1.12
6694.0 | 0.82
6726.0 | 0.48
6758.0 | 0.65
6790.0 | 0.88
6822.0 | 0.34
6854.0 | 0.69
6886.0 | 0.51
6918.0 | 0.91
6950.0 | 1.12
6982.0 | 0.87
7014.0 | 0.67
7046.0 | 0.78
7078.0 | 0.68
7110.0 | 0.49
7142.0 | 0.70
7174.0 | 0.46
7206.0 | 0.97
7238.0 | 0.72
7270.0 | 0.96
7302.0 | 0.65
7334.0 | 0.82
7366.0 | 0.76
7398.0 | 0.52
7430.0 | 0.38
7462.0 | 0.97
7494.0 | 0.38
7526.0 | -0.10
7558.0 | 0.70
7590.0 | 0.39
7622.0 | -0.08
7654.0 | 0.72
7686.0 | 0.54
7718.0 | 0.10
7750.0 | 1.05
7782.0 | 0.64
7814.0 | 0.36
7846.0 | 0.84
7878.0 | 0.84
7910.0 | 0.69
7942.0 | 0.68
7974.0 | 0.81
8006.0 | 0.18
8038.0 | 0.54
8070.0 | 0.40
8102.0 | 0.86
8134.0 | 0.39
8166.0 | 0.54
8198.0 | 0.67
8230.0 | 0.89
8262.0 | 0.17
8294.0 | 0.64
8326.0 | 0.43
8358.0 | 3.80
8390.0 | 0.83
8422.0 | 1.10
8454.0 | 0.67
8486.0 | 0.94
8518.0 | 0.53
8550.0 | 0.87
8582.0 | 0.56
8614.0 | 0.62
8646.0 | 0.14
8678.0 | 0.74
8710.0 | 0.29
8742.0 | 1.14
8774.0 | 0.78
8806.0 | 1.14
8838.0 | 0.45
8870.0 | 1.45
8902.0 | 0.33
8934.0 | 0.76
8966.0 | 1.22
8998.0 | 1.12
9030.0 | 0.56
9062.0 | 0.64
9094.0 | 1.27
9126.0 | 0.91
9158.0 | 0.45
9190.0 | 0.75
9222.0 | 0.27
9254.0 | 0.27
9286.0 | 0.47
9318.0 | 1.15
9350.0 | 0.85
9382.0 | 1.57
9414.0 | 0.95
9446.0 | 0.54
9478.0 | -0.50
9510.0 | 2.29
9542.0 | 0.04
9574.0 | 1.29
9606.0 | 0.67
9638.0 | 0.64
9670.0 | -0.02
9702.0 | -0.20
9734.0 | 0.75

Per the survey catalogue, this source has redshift 1.24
